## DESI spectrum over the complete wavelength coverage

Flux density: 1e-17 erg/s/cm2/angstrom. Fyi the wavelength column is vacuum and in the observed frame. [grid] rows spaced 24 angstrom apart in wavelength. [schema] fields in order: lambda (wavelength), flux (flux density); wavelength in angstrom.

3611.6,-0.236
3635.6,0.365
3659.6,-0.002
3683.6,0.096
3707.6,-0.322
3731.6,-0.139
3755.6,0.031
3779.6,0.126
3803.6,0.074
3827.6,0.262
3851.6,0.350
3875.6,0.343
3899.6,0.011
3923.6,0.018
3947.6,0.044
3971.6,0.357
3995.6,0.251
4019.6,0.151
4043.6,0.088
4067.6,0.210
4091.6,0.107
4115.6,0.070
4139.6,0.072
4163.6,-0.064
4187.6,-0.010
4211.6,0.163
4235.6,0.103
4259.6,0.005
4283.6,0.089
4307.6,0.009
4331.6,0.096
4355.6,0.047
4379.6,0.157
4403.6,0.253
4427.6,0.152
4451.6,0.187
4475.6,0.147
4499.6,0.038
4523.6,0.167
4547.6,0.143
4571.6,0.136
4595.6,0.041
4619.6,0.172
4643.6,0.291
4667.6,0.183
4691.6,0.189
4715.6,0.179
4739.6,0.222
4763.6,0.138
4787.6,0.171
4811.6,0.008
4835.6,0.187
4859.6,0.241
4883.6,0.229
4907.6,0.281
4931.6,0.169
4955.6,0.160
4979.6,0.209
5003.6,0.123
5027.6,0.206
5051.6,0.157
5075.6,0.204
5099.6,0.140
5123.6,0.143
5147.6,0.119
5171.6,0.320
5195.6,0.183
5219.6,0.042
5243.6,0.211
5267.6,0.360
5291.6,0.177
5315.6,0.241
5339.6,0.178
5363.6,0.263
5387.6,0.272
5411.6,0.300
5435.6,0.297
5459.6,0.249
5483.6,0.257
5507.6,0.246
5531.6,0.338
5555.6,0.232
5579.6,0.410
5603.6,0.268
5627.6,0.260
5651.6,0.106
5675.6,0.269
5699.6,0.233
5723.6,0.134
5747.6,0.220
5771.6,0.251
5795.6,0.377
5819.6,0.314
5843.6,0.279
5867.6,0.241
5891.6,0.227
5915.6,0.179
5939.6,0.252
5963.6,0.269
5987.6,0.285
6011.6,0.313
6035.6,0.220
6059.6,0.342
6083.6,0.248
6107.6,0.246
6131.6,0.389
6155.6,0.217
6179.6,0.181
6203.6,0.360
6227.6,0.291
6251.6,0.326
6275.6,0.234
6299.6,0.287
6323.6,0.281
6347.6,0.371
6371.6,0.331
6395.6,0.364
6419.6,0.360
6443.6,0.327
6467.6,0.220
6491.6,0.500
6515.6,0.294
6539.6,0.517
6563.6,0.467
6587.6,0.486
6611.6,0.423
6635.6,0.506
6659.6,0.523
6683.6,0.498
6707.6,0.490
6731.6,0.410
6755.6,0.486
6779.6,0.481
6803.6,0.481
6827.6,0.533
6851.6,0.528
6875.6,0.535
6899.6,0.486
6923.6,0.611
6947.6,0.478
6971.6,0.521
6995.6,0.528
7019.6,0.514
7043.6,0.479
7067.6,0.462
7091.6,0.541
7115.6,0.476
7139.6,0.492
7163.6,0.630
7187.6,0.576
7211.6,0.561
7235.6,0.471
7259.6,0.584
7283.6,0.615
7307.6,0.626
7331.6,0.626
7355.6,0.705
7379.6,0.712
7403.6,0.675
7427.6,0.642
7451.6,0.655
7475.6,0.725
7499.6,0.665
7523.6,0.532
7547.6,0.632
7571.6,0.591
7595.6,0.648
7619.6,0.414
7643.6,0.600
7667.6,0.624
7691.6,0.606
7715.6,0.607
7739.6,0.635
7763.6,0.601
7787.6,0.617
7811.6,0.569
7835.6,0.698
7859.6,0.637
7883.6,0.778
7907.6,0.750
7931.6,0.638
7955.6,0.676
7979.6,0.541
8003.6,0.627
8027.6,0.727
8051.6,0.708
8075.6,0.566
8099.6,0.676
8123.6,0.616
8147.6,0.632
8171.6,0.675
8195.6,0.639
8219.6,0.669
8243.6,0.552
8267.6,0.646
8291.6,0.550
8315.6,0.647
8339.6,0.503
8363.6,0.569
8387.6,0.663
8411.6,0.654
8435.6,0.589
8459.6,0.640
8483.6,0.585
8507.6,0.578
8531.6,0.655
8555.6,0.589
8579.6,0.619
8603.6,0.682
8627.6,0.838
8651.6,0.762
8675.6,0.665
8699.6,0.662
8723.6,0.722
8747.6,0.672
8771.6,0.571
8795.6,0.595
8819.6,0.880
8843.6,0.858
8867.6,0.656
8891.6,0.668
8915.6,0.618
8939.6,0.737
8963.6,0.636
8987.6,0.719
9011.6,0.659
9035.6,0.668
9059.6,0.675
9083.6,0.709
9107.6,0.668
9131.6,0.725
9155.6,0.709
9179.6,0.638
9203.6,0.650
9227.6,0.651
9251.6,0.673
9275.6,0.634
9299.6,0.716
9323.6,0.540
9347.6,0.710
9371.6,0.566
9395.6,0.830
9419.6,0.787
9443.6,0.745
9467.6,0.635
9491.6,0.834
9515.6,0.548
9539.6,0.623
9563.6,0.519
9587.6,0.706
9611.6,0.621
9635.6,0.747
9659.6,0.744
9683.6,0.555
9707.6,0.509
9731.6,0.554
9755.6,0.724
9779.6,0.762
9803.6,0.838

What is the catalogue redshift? 0.642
